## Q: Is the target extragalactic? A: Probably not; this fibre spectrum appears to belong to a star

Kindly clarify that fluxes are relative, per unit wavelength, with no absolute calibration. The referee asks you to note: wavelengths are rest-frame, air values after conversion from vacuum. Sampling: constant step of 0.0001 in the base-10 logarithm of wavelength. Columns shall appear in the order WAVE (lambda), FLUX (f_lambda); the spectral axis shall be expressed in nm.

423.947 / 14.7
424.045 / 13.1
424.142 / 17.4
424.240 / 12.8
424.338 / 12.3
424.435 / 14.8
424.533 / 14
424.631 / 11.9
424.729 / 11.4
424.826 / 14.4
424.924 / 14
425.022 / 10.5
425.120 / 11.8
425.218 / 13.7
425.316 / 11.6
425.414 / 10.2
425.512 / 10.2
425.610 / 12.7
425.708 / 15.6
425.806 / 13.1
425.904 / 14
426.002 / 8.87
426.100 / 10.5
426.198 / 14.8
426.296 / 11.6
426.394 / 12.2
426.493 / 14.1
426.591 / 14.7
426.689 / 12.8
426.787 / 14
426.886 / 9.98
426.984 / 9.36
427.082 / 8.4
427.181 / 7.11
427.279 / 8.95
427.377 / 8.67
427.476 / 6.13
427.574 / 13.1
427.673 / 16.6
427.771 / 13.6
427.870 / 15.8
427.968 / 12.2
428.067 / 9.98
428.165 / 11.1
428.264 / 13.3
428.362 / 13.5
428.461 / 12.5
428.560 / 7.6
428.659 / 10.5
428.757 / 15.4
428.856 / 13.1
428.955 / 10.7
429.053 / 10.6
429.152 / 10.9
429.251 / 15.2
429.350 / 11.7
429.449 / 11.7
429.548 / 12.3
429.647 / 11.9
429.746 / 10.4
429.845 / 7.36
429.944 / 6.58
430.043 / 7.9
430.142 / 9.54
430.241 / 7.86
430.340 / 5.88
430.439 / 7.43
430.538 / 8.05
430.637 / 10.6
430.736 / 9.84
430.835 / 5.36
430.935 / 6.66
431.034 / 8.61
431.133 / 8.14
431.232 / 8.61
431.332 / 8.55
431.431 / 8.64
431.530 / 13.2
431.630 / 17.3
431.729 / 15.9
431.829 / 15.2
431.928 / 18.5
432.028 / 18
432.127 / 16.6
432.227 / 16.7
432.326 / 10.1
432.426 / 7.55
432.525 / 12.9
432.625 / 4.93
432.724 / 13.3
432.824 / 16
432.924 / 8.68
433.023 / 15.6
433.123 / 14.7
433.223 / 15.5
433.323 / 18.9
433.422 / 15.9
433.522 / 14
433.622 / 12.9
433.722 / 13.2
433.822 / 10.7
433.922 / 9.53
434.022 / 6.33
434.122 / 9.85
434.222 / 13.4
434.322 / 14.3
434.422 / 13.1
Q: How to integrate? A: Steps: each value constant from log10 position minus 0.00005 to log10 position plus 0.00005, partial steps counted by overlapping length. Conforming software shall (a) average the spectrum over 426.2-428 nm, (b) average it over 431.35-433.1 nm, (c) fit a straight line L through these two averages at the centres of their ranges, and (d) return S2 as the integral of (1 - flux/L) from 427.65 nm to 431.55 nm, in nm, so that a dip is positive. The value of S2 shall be 0.64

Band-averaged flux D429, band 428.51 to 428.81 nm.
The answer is 11.2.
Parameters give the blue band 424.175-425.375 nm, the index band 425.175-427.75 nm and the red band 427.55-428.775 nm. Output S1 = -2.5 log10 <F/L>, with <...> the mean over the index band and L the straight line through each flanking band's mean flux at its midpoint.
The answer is 0.09 mag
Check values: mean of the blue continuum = 12.8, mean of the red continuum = 12.6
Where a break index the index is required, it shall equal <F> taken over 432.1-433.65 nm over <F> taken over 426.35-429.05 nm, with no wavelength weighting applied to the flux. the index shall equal 1.14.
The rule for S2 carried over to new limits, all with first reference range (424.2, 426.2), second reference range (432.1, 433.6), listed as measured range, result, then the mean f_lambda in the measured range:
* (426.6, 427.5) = 0.20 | 9.81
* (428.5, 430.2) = 0.29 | 10.8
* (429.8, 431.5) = 0.66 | 8.04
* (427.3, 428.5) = 0.06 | 12.1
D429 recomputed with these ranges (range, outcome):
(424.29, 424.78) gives 12.9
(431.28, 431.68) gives 11.9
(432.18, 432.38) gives 13.2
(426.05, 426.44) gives 12.3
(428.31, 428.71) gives 11.1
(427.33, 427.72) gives 11.1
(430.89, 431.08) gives 7.65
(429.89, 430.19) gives 7.99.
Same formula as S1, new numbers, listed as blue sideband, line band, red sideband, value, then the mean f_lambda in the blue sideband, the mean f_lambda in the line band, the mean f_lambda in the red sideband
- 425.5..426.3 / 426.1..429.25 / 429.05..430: -0.01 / 12.5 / 11.8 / 10.8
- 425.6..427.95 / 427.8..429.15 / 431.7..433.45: 0.05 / 11.9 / 12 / 14.1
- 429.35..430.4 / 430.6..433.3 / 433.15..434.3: -0.08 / 9.24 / 12.1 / 12.8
